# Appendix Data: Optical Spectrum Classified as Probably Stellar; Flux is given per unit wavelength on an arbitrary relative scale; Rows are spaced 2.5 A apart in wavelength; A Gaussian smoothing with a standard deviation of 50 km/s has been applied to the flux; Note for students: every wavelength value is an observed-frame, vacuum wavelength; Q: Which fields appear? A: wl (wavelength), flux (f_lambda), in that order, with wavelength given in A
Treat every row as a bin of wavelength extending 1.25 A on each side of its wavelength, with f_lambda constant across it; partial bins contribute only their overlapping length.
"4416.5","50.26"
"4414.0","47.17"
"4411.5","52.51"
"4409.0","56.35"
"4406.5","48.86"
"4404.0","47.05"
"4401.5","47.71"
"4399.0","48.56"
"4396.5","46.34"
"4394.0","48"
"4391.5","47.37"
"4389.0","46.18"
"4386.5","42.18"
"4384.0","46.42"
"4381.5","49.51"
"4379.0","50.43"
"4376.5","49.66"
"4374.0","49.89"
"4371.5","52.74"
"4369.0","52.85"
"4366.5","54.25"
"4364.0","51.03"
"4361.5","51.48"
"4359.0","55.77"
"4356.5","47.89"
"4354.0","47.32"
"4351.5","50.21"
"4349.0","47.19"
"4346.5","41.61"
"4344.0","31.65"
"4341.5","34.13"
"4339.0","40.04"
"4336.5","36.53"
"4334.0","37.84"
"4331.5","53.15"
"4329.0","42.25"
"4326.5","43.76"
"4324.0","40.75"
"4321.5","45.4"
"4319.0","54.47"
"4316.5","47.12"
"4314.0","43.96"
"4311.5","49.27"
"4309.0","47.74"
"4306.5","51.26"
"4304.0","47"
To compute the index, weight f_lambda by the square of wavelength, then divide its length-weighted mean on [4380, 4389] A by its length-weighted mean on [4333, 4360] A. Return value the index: 1.10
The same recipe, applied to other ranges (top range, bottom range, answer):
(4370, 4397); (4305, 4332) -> 1.06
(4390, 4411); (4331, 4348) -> 1.30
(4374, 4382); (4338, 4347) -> 1.39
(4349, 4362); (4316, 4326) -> 1.09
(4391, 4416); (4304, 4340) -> 1.12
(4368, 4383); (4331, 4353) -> 1.26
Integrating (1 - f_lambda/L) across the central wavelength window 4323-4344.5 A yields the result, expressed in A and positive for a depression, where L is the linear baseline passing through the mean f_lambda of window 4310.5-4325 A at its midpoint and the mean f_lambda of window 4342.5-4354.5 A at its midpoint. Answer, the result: 2.3 A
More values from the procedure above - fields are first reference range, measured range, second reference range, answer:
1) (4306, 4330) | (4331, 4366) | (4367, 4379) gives 3.2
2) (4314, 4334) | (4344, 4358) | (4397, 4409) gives 0.4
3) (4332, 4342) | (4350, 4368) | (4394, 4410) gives -3.9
